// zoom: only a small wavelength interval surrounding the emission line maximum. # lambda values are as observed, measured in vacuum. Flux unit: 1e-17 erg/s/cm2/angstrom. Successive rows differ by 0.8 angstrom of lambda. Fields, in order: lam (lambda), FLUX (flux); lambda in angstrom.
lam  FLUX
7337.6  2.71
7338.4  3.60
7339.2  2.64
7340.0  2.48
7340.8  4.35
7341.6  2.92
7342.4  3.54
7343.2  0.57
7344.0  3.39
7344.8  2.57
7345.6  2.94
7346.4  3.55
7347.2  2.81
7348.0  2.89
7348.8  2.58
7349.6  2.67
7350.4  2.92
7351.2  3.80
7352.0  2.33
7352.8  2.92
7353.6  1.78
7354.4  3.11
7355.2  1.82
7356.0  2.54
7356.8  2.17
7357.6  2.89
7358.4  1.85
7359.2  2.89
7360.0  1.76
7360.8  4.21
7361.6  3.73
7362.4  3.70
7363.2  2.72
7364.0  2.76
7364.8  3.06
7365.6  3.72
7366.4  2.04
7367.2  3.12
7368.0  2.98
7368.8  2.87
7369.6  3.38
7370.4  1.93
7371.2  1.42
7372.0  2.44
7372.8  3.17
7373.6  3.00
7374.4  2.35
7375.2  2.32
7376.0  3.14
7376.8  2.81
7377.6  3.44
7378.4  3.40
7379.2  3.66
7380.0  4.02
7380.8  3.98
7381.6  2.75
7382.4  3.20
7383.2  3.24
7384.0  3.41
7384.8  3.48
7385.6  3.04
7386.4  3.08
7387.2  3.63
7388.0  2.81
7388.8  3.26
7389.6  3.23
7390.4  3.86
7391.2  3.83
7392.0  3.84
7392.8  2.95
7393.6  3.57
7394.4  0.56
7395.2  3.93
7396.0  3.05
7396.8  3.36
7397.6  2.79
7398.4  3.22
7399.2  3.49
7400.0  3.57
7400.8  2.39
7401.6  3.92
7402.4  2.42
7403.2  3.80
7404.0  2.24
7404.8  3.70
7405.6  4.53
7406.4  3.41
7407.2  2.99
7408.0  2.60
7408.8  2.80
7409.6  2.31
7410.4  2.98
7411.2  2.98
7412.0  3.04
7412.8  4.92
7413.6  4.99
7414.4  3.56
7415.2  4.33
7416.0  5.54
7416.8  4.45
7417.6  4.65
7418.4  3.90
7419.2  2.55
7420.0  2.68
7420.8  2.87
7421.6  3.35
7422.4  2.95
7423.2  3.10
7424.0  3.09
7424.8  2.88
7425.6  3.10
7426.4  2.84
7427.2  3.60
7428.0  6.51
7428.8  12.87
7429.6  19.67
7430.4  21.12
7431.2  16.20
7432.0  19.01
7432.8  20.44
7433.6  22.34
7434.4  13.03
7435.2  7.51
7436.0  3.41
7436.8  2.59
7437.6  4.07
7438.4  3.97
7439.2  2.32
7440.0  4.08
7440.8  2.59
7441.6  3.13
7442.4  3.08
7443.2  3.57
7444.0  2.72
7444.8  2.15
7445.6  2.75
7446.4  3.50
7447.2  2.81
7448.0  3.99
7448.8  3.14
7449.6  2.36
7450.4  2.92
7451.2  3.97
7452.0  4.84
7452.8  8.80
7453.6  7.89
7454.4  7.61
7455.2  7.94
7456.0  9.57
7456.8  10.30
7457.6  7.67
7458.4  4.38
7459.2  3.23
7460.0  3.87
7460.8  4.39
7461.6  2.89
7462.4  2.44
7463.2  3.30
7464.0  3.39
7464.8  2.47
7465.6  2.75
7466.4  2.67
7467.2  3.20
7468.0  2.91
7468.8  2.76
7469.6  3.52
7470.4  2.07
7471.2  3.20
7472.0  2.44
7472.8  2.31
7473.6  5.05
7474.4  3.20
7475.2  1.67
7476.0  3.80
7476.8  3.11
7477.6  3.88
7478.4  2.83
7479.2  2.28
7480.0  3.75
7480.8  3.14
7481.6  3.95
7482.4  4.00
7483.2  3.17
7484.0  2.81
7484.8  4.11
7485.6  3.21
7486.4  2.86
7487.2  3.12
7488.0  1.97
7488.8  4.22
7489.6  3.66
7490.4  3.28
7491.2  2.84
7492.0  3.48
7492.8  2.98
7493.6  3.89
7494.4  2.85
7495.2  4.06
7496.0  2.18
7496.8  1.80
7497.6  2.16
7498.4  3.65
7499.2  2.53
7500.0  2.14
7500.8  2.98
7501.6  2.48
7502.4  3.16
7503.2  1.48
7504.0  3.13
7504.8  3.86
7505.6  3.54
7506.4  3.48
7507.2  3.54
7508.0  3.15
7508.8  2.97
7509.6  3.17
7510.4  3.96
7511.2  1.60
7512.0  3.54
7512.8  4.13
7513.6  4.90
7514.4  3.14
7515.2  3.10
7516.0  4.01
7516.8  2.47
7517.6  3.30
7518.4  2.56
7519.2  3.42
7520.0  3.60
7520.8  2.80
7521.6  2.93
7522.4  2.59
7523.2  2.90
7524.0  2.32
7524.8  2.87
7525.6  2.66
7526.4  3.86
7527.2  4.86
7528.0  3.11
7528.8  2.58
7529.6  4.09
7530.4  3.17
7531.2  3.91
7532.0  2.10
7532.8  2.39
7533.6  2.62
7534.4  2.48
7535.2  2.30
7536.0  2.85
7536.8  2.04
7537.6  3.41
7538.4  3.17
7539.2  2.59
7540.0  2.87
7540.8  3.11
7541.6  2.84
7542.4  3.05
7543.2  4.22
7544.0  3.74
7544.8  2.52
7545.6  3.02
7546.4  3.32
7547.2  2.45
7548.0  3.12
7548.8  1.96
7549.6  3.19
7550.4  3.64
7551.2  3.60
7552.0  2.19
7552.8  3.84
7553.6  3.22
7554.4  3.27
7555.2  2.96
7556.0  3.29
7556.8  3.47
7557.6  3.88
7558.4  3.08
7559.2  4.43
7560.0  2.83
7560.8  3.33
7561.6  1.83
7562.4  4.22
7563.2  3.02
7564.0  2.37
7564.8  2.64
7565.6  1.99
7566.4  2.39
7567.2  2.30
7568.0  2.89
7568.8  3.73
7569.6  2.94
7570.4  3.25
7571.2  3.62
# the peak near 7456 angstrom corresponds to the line [N II]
